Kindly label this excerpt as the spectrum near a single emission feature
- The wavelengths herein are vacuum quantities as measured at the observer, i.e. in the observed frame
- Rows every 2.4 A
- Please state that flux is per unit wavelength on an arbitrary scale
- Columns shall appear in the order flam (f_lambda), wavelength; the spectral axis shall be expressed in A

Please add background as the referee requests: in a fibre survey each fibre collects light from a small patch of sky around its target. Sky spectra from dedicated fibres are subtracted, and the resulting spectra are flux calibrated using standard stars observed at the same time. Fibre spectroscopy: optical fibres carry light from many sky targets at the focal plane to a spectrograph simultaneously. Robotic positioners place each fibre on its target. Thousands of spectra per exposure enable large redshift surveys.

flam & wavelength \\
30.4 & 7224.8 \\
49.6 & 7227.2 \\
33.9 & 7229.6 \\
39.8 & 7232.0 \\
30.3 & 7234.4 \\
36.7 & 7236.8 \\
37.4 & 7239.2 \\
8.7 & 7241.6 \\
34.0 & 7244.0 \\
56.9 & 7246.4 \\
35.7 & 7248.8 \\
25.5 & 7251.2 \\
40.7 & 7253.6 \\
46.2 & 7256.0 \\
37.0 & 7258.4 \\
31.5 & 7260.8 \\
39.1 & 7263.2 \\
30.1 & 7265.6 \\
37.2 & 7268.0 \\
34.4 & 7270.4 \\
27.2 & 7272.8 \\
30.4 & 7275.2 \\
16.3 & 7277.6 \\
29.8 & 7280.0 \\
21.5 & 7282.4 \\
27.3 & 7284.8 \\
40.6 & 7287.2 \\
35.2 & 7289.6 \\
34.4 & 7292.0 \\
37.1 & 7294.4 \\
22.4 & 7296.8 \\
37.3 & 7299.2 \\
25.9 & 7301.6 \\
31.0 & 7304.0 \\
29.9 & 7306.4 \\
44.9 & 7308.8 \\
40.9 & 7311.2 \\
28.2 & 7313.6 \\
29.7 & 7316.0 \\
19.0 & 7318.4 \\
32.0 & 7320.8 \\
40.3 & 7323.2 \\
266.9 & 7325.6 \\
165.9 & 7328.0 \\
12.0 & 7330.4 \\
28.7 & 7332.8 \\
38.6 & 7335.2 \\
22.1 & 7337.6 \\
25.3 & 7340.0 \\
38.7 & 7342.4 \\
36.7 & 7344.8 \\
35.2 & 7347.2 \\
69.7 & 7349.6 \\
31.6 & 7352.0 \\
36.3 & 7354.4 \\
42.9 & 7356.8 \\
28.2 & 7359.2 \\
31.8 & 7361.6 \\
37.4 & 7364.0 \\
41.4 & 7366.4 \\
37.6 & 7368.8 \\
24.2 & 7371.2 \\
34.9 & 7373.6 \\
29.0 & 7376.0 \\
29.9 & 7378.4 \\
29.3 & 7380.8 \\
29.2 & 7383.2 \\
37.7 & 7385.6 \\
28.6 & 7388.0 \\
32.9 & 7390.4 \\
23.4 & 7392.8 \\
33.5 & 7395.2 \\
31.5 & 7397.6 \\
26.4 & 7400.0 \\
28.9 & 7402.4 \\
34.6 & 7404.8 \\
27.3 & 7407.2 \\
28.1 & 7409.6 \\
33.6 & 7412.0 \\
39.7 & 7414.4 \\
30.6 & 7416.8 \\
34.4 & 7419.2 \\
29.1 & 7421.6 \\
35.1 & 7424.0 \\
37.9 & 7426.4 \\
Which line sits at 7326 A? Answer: H-alpha 6563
